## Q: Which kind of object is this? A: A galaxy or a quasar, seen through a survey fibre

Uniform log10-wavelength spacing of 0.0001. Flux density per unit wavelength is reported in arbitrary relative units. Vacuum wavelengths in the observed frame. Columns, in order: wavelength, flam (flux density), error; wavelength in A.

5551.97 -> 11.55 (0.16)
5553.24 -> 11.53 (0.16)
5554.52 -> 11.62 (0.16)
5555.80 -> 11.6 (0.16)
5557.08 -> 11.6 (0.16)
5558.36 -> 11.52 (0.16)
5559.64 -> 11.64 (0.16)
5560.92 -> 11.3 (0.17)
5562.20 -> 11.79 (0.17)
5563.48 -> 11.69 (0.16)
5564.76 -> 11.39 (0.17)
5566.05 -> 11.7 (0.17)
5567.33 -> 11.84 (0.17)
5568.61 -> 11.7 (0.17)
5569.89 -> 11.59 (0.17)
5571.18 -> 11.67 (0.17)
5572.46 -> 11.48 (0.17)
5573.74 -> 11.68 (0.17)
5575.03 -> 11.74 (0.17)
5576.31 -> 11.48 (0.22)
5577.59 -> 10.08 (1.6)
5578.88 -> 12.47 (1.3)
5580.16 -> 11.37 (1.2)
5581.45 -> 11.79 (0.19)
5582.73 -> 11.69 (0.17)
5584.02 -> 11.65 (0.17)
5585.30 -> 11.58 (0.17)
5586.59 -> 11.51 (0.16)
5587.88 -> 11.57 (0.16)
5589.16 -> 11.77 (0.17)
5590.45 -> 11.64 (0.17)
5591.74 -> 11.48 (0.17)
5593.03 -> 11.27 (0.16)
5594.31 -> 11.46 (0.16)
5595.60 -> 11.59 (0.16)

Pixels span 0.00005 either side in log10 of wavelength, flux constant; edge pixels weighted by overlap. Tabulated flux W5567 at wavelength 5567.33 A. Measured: 11.84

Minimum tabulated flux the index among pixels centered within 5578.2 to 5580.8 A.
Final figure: 11.37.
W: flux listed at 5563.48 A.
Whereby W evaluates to 11.69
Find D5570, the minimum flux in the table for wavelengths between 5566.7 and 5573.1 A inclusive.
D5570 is 11.48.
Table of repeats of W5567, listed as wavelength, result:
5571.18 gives 11.67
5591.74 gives 11.48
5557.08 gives 11.6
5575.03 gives 11.74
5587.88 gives 11.57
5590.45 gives 11.64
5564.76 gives 11.39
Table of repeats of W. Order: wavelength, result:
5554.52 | 11.62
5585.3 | 11.58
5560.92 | 11.3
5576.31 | 11.48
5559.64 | 11.64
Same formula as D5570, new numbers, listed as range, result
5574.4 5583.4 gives 10.08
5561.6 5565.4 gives 11.39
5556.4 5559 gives 11.52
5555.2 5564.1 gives 11.3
